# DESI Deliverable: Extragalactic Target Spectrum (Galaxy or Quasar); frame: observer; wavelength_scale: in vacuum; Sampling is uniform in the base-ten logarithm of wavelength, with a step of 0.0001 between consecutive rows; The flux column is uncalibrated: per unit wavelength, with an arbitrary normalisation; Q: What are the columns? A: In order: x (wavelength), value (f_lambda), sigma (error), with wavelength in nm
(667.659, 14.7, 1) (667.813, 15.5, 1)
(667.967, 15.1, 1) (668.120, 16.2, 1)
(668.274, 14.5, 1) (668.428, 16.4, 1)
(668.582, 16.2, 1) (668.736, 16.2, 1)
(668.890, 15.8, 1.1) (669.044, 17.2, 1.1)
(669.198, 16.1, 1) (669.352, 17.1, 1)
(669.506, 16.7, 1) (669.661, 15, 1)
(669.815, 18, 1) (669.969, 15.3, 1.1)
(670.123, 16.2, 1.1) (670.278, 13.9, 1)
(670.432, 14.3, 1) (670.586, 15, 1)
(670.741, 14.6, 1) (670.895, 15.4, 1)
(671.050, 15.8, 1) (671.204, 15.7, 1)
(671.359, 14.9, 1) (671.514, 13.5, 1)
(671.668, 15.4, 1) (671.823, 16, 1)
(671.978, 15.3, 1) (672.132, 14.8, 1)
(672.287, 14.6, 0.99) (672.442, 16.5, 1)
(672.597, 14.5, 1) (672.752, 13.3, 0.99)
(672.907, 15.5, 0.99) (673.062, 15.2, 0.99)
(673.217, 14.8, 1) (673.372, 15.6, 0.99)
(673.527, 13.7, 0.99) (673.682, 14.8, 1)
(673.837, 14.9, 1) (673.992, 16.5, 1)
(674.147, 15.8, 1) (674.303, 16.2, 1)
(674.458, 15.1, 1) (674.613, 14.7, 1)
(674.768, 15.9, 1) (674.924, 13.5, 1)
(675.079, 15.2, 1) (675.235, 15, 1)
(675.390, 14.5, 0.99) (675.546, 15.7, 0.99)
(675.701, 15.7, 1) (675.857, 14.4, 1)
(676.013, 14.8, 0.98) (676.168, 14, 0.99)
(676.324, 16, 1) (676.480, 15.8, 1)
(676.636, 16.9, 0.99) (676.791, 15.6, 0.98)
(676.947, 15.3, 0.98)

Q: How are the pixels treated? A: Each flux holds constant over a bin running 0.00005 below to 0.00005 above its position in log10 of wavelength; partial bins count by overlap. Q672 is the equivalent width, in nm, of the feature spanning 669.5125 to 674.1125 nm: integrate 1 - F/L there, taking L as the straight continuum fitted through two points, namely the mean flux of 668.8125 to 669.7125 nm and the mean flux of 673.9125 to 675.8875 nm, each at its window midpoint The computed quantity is 0.20 nm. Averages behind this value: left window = 16.3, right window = 15.3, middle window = 15.2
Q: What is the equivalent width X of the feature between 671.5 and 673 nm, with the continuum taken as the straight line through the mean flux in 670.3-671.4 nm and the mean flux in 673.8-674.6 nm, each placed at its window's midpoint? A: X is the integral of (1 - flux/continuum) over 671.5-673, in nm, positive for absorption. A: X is 0.03 nm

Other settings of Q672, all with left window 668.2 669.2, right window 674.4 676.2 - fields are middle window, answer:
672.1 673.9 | 0.053 nm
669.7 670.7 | 0.025 nm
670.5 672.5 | 0.050 nm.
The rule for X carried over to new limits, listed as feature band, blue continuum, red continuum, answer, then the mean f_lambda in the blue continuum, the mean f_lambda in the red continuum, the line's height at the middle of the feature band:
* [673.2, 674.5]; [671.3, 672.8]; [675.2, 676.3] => -0.03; 14.9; 14.9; 14.9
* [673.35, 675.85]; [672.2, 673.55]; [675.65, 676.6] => -0.02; 14.9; 15.2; 15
